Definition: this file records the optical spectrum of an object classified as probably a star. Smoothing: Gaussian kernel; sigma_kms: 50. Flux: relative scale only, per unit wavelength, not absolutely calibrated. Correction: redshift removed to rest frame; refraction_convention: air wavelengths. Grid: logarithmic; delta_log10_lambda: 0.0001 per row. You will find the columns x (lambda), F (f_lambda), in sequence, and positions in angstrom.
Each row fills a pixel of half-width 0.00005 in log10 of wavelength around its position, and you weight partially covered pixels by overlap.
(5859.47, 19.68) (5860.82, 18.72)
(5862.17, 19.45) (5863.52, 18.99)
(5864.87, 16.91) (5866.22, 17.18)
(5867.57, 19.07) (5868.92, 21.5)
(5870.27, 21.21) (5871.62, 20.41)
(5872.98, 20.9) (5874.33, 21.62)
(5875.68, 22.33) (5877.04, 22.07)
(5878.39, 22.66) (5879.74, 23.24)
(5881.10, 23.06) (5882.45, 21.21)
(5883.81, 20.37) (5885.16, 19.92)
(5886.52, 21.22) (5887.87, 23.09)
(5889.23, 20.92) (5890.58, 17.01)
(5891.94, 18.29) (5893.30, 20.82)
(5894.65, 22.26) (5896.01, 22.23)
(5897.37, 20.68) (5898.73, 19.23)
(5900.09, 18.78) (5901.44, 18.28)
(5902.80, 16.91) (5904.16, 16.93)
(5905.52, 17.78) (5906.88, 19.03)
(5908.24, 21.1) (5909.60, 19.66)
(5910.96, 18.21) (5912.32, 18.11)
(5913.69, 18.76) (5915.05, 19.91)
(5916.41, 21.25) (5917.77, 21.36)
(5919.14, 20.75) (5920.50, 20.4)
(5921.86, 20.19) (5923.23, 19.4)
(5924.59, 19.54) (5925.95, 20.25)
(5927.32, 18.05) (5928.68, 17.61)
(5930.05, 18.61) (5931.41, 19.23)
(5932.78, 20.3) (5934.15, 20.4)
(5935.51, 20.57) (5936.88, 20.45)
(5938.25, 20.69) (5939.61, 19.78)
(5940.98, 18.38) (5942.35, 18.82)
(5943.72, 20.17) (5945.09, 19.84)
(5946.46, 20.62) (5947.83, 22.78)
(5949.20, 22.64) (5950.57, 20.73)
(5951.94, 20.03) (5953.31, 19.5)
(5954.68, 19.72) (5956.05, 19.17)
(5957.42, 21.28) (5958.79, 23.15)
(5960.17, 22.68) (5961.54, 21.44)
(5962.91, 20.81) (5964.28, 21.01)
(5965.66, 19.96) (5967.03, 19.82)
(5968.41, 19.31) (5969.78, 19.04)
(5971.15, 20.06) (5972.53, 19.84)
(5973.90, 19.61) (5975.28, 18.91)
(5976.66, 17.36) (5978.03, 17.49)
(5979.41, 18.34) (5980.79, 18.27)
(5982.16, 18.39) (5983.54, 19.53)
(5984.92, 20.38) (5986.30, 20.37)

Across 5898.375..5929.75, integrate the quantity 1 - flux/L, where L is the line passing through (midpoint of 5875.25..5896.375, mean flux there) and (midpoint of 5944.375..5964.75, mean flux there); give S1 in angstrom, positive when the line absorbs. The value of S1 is 2.9 angstrom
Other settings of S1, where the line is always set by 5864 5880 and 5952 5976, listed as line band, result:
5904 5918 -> 0.8 angstrom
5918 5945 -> 1.0 angstrom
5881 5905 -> 0.7 angstrom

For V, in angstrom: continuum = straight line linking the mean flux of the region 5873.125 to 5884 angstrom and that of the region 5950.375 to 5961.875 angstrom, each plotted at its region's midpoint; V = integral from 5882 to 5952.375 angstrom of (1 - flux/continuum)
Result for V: 5.2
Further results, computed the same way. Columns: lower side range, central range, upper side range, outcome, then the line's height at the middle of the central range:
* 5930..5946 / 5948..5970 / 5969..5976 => -1.2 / 19.6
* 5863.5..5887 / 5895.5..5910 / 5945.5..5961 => 1.3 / 20.9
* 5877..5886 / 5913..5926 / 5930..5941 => 0.2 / 20.5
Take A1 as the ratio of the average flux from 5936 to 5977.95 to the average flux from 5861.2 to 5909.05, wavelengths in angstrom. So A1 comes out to 1.0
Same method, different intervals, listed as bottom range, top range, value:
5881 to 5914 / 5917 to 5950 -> 1.02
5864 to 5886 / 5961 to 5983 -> 0.93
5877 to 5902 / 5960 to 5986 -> 0.94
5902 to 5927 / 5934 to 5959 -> 1.05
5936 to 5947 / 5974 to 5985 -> 0.93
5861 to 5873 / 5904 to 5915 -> 0.97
